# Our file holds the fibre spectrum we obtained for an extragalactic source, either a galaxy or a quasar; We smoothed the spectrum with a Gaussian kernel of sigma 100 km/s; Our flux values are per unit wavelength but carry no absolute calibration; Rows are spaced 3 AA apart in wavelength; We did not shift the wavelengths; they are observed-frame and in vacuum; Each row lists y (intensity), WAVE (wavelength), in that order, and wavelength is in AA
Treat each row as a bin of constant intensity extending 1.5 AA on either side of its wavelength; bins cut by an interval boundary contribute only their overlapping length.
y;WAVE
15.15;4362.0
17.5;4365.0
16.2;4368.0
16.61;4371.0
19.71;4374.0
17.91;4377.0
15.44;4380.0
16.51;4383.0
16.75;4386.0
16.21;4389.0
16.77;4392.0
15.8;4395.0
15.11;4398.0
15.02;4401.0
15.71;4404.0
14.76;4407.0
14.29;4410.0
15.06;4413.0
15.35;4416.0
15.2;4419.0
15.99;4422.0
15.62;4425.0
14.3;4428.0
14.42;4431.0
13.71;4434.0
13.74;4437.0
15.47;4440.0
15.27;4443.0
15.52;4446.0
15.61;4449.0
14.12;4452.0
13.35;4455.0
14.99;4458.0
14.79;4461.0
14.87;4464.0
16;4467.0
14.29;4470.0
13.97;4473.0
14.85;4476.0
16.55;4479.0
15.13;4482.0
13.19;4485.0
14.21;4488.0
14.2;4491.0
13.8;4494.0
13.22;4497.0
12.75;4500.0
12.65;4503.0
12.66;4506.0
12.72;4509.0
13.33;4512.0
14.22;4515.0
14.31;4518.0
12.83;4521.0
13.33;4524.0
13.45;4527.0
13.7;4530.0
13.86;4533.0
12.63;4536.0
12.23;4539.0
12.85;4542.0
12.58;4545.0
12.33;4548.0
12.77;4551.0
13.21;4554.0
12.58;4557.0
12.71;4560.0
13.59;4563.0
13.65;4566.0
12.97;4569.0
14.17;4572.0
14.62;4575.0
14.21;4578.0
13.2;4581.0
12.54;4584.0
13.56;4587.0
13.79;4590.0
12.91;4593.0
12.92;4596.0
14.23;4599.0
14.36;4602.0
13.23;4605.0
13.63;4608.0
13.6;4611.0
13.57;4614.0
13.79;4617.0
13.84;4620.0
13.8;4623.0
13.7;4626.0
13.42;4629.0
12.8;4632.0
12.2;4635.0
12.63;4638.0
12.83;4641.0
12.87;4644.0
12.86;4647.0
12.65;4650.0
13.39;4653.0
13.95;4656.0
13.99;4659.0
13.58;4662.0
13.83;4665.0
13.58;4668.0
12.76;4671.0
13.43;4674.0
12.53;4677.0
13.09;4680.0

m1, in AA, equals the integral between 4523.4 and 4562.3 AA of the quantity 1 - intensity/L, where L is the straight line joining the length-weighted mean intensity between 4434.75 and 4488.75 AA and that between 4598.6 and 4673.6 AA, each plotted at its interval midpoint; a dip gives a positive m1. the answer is 3.3 AA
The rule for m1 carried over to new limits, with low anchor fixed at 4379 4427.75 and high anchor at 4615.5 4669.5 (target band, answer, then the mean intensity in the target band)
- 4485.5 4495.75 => 0.54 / 14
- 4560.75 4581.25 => 0.32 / 13.8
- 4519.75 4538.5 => 1.48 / 13.2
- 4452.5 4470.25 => 0.36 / 14.7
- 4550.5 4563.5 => 1.09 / 12.9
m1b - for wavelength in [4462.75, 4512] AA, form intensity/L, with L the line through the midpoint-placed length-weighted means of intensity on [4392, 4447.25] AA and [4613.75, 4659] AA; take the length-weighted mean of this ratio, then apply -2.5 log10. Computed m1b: 0.03 mag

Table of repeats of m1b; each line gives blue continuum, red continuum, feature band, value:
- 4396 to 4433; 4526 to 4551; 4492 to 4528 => 0.011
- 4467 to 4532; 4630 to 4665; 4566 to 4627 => -0.022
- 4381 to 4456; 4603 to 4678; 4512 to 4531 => 0.055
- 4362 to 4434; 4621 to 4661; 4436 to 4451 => 0.016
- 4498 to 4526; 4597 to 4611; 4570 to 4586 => -0.007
